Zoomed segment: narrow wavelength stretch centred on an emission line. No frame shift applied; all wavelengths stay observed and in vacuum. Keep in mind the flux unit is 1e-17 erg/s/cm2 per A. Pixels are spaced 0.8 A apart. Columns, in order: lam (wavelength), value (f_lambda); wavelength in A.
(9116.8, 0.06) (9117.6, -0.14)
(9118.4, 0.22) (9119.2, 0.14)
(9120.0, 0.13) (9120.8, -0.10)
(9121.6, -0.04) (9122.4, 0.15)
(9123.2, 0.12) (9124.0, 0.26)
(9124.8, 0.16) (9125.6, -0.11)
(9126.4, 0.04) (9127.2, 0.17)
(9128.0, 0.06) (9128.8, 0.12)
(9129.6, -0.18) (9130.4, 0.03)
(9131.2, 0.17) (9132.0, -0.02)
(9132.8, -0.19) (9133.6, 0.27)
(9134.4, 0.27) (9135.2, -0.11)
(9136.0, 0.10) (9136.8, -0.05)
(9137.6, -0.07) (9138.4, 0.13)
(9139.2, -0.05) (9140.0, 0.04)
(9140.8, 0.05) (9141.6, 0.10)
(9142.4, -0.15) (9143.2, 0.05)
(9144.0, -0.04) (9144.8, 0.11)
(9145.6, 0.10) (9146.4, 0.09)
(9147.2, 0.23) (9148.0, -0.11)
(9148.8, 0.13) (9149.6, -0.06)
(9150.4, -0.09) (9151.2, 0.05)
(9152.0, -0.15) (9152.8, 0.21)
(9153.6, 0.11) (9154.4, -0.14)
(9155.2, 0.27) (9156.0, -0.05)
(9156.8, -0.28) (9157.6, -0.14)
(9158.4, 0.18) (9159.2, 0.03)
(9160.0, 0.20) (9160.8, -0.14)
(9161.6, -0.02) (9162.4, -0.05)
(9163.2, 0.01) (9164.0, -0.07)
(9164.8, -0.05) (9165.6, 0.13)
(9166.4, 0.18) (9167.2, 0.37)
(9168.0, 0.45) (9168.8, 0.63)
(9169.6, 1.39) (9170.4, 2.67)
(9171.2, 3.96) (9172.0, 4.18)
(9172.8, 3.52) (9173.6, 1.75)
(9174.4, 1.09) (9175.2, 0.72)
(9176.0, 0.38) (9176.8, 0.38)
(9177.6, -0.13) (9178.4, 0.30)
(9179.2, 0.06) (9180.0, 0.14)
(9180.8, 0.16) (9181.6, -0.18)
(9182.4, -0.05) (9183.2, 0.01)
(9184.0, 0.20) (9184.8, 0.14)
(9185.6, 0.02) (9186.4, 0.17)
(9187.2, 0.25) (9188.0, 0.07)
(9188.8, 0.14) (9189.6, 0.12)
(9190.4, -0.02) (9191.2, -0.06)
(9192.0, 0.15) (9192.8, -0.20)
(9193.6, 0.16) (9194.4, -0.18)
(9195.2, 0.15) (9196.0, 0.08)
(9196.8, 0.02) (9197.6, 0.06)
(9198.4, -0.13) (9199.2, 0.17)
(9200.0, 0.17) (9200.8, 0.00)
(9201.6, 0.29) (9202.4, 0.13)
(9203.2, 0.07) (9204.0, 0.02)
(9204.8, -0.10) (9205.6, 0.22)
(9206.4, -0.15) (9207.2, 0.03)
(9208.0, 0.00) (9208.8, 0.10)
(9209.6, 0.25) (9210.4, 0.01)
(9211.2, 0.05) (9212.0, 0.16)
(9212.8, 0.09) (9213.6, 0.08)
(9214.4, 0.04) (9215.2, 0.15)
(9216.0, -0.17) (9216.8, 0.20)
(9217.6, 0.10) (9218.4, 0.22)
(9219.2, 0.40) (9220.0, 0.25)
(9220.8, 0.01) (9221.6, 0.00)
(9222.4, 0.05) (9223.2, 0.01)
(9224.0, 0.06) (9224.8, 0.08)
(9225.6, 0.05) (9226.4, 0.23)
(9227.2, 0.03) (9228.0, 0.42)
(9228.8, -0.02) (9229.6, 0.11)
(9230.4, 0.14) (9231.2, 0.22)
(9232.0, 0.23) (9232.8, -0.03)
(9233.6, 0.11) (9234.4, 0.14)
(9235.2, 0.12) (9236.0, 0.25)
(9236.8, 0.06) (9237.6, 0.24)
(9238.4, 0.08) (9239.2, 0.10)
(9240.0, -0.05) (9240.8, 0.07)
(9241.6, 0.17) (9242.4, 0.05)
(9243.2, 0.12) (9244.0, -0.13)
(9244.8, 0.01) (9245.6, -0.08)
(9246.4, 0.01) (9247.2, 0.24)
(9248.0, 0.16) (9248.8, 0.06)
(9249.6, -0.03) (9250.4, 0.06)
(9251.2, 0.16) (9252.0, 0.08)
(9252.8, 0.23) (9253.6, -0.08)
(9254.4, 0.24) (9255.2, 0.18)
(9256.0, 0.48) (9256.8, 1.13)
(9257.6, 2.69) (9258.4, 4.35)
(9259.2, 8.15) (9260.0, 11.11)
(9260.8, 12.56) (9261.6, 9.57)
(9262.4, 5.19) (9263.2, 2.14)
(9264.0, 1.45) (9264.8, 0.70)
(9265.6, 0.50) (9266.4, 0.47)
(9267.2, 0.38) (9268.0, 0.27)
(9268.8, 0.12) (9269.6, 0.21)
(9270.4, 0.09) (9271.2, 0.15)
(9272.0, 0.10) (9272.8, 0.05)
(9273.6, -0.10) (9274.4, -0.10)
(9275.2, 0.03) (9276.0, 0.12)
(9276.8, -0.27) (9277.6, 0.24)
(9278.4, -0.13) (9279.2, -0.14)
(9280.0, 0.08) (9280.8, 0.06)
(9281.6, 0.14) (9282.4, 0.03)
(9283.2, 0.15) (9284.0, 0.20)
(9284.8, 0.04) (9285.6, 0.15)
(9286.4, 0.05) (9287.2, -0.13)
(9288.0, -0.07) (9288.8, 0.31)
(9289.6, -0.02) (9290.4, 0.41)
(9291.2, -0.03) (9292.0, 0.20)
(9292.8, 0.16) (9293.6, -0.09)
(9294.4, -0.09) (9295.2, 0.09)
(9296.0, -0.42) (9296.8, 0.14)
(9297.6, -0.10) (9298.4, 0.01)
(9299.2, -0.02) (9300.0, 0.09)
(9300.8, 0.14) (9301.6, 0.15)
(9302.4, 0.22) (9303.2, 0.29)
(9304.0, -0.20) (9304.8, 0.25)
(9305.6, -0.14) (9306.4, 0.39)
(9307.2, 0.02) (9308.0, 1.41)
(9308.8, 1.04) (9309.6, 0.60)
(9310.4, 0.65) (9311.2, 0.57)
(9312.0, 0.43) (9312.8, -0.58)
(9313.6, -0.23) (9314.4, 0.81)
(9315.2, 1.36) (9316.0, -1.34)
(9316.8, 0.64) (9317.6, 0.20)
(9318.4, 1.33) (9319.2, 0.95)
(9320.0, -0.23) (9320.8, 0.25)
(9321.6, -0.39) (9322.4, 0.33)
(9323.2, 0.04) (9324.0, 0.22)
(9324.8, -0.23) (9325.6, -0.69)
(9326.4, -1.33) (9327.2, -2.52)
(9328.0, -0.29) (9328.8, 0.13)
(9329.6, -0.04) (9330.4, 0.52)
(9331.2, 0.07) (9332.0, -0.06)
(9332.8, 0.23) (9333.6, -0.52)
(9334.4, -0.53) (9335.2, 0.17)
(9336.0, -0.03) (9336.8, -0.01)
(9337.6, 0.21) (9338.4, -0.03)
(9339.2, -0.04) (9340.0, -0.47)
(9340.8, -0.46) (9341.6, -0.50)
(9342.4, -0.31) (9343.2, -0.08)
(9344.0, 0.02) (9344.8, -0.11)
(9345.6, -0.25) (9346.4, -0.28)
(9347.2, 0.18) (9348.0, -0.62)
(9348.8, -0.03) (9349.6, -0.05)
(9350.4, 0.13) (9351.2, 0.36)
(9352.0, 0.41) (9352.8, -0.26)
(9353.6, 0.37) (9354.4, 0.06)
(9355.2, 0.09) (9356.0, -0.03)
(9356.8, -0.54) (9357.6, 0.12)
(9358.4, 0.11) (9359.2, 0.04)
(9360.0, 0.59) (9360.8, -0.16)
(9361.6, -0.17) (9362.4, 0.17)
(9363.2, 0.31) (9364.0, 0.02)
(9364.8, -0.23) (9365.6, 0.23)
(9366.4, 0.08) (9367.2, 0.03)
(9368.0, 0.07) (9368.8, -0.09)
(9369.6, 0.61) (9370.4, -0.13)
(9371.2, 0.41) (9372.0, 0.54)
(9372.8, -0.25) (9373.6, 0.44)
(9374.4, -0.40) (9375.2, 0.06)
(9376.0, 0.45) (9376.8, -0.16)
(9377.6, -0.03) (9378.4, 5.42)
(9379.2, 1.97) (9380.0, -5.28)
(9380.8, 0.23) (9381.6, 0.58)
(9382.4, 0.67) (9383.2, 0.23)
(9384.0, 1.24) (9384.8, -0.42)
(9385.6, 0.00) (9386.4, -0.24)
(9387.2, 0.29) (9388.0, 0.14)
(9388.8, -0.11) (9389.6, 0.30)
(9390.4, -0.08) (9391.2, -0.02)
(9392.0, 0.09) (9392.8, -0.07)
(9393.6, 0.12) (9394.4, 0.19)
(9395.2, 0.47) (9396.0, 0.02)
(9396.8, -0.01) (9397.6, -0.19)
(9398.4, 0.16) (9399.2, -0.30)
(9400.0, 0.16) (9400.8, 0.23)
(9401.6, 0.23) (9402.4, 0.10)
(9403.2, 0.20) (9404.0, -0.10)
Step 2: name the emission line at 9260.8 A [O III]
